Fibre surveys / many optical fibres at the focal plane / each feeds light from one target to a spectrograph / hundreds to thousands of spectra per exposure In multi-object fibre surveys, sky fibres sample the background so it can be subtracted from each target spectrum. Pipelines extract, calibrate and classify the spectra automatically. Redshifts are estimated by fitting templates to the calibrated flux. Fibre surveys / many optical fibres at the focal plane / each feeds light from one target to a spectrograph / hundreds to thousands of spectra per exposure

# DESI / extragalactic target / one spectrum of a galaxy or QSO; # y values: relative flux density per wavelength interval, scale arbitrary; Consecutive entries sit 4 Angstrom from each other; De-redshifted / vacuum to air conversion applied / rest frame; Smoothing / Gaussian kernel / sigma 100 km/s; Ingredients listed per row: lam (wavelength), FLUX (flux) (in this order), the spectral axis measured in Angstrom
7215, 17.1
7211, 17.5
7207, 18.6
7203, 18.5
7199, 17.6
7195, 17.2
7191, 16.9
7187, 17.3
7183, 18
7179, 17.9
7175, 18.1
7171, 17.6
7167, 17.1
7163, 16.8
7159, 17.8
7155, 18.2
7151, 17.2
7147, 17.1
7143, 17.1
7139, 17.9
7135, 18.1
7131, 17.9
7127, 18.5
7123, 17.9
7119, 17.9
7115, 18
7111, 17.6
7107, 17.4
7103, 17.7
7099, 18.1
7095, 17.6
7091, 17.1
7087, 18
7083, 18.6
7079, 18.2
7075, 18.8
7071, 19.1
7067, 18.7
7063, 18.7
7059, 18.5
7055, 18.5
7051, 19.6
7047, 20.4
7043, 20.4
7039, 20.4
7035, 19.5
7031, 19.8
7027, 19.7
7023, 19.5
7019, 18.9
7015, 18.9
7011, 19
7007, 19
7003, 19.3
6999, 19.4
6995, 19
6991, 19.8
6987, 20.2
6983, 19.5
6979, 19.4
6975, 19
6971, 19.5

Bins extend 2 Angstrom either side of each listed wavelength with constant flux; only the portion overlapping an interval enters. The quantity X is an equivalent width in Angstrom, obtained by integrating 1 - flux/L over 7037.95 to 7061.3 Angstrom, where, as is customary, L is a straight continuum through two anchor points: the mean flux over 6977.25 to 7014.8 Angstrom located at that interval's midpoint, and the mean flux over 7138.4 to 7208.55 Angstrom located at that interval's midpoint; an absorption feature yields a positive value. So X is -0.93 Angstrom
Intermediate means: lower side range 19.4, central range 19.6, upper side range 17.6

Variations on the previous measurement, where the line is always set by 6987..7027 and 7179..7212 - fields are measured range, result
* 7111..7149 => 0.9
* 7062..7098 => 0.7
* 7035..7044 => -0.6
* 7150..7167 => 0.5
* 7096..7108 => 0.5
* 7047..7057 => -0.2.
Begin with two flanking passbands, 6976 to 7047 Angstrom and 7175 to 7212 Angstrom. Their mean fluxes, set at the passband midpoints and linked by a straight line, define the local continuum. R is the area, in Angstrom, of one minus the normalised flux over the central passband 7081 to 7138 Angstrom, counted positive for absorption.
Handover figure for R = 2.1 Angstrom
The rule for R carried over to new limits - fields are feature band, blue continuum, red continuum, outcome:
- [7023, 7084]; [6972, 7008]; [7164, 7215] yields -1.4 Angstrom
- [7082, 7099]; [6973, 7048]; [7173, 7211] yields 0.9 Angstrom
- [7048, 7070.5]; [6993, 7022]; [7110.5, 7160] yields -0.4 Angstrom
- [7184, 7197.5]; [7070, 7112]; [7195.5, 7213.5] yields 0.6 Angstrom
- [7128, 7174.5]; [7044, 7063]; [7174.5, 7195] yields 1.1 Angstrom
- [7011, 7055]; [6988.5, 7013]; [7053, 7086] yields -1.5 Angstrom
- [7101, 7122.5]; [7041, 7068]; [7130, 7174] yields 0.6 Angstrom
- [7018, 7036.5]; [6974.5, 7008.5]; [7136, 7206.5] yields -0.4 Angstrom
